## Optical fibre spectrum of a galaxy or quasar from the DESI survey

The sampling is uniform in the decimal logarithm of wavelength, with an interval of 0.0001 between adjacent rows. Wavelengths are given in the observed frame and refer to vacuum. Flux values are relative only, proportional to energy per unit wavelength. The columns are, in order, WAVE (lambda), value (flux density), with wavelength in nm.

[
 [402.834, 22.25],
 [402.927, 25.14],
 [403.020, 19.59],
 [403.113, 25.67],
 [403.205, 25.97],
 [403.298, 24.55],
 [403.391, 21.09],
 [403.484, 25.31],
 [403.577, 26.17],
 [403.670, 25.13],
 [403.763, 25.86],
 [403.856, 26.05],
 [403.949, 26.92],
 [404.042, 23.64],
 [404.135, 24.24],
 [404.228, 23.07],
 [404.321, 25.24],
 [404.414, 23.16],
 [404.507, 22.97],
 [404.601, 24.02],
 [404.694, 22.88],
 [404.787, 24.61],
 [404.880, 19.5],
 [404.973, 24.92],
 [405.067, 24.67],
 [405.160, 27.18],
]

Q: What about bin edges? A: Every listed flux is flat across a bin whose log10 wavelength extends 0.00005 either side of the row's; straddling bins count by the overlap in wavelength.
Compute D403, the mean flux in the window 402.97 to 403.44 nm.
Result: 23.4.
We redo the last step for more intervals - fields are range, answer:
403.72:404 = 26.2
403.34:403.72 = 24.4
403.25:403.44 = 22.8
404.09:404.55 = 23.8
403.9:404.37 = 24.6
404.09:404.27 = 23.7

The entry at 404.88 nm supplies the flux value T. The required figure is 19.5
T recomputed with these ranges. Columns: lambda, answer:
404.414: 23.16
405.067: 24.67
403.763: 25.86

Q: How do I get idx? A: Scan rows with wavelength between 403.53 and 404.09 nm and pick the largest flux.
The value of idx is 26.92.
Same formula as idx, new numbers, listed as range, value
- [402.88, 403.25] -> 25.97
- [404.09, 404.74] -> 25.24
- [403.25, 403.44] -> 24.55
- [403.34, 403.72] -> 26.17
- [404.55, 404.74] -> 24.02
